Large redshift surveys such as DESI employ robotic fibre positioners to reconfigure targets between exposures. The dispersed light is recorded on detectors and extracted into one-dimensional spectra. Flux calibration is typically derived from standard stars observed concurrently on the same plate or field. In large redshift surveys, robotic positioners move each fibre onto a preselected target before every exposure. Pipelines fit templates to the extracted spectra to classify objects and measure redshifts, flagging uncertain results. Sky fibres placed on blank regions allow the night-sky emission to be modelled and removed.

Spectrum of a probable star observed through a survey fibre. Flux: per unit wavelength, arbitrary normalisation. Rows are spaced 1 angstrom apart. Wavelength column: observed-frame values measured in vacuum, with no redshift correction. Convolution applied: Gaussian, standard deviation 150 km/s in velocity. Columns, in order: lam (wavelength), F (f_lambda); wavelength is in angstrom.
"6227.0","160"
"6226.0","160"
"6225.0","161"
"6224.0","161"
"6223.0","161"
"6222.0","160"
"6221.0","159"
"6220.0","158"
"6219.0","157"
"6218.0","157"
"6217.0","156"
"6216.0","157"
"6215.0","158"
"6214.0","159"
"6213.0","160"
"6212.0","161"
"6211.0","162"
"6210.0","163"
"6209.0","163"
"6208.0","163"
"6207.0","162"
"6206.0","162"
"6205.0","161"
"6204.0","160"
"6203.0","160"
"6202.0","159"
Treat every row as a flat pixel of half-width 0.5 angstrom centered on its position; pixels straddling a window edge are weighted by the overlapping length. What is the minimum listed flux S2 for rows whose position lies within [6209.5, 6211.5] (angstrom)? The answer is 162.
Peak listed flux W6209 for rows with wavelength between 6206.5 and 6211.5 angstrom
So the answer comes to 163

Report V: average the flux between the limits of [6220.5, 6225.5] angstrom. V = 160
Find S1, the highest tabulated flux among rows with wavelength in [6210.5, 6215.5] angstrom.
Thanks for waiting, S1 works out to 162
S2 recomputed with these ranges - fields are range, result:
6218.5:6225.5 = 157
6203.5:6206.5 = 160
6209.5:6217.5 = 156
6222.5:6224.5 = 161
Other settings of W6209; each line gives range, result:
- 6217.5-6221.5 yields 159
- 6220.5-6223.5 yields 161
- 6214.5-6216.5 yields 158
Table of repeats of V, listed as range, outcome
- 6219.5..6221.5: 158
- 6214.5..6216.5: 158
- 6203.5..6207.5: 161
